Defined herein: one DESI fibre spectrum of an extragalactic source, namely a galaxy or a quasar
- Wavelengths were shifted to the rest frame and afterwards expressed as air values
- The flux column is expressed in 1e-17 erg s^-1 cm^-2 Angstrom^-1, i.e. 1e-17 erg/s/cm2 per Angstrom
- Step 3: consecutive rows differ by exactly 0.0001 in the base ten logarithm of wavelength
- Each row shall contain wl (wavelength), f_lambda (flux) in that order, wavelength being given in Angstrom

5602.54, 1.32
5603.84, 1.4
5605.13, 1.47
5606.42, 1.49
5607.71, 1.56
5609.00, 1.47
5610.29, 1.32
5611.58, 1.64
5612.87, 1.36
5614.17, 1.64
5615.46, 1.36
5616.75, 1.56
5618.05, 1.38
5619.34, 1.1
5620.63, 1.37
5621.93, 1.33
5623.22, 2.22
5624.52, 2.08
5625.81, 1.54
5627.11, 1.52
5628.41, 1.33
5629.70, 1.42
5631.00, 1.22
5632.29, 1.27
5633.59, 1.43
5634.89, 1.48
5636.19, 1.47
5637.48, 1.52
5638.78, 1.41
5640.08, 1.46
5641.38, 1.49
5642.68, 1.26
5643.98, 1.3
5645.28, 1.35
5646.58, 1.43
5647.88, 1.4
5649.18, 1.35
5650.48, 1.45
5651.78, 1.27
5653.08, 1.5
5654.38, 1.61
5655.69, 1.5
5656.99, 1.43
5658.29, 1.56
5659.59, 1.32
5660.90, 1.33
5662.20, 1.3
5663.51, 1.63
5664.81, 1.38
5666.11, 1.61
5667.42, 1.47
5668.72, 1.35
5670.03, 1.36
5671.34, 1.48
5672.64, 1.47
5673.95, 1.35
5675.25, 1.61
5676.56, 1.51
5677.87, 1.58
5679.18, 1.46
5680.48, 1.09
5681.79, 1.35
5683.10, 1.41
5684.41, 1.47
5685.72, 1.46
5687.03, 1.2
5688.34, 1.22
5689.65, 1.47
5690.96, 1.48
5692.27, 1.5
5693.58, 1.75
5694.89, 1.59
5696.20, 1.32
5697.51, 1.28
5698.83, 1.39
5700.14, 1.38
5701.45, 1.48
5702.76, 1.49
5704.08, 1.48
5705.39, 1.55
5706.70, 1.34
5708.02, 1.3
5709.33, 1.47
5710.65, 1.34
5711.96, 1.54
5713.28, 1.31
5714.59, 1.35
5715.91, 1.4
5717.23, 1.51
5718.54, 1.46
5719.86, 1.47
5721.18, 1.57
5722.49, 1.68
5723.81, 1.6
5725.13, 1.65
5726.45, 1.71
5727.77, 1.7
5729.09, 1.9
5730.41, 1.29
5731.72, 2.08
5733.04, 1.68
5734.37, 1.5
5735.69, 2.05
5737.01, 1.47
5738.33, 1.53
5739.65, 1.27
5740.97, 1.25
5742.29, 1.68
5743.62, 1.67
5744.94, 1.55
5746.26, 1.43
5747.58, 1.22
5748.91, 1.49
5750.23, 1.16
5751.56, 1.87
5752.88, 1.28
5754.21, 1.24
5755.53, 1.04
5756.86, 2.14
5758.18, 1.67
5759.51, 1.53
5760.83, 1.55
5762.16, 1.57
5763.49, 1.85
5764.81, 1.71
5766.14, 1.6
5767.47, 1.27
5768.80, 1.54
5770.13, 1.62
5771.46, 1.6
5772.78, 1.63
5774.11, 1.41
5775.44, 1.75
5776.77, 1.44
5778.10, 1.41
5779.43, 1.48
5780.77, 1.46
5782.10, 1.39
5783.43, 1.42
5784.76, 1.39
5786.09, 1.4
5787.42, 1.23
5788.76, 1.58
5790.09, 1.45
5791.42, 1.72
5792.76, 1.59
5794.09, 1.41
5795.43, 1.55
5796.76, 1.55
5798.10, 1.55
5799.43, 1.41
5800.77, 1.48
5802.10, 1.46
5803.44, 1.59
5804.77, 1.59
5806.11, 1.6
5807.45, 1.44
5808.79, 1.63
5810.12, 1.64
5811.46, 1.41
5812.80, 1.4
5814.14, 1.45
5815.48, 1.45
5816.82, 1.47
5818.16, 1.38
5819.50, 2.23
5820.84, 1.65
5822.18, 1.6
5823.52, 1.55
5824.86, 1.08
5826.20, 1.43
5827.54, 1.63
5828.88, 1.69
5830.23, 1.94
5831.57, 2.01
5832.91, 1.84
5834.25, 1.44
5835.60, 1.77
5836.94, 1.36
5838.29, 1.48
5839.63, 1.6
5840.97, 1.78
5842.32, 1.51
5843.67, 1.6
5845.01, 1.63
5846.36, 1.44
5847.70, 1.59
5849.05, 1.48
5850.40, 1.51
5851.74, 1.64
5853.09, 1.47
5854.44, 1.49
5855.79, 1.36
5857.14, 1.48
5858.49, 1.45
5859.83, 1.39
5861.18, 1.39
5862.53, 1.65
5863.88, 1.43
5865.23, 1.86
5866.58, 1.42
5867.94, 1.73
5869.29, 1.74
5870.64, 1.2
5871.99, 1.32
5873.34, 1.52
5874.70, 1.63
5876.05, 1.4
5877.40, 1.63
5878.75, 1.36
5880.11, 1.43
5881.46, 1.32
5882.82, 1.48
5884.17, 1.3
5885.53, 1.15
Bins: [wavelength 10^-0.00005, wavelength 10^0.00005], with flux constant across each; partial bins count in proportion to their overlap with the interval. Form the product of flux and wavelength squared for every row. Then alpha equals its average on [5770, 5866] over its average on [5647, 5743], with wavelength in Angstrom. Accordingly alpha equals 1.09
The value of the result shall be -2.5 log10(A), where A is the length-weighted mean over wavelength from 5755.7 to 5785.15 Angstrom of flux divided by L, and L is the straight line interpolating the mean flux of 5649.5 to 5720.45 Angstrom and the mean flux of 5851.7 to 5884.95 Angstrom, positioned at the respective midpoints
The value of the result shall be -0.075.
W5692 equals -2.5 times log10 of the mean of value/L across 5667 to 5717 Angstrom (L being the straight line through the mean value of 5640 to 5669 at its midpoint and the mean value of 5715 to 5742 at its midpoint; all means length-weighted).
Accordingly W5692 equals 0.06 mag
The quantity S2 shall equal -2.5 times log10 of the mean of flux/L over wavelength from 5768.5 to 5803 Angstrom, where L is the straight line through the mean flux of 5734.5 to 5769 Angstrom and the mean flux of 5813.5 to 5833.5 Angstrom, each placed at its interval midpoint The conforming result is 0.05 mag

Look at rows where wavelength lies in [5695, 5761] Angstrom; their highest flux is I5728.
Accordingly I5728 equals 2.14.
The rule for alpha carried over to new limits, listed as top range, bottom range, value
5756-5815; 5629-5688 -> 1.13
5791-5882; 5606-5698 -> 1.14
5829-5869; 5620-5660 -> 1.16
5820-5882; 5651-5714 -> 1.14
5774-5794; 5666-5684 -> 1.07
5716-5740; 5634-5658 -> 1.16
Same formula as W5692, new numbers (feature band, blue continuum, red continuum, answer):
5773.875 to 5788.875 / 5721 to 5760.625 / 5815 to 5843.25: 0.104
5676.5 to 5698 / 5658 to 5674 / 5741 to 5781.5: 0.025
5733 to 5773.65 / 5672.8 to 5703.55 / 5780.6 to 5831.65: -0.035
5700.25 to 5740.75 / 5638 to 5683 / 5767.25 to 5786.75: -0.057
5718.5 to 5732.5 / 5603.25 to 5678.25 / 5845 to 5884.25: -0.129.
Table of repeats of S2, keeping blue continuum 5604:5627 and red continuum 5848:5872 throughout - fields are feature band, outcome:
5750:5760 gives 0.006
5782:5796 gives 0.031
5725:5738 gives -0.126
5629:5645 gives 0.094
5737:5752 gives 0.039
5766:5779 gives -0.008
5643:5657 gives 0.078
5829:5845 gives -0.108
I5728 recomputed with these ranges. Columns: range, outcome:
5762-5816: 1.85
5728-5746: 2.08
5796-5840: 2.23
